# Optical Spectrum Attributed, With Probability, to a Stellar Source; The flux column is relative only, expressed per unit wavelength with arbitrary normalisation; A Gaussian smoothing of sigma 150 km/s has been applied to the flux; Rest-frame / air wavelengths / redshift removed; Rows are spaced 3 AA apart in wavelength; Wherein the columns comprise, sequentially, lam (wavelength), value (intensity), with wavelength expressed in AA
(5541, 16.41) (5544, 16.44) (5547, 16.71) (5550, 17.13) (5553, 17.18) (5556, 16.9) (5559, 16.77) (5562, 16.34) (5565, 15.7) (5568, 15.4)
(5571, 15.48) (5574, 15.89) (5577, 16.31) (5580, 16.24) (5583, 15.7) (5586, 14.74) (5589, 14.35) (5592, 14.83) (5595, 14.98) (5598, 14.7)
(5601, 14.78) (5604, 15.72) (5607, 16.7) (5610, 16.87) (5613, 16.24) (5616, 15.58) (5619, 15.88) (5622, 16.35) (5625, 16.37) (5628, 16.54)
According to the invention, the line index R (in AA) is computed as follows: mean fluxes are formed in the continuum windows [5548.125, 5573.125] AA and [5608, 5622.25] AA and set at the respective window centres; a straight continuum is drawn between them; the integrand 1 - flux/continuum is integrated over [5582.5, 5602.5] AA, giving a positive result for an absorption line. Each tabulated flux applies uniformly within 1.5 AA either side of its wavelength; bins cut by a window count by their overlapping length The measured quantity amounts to 1.8 AA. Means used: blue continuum 16.4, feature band 14.8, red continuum 16.2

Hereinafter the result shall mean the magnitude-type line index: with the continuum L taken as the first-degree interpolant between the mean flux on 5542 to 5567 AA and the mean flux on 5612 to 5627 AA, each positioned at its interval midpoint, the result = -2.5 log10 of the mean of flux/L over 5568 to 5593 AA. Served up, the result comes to 0.065 mag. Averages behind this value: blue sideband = 16.6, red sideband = 16.1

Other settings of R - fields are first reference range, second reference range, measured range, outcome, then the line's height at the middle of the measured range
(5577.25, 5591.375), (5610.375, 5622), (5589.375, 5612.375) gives 0.33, 15.7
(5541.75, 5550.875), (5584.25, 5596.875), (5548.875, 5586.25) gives -0.97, 15.8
